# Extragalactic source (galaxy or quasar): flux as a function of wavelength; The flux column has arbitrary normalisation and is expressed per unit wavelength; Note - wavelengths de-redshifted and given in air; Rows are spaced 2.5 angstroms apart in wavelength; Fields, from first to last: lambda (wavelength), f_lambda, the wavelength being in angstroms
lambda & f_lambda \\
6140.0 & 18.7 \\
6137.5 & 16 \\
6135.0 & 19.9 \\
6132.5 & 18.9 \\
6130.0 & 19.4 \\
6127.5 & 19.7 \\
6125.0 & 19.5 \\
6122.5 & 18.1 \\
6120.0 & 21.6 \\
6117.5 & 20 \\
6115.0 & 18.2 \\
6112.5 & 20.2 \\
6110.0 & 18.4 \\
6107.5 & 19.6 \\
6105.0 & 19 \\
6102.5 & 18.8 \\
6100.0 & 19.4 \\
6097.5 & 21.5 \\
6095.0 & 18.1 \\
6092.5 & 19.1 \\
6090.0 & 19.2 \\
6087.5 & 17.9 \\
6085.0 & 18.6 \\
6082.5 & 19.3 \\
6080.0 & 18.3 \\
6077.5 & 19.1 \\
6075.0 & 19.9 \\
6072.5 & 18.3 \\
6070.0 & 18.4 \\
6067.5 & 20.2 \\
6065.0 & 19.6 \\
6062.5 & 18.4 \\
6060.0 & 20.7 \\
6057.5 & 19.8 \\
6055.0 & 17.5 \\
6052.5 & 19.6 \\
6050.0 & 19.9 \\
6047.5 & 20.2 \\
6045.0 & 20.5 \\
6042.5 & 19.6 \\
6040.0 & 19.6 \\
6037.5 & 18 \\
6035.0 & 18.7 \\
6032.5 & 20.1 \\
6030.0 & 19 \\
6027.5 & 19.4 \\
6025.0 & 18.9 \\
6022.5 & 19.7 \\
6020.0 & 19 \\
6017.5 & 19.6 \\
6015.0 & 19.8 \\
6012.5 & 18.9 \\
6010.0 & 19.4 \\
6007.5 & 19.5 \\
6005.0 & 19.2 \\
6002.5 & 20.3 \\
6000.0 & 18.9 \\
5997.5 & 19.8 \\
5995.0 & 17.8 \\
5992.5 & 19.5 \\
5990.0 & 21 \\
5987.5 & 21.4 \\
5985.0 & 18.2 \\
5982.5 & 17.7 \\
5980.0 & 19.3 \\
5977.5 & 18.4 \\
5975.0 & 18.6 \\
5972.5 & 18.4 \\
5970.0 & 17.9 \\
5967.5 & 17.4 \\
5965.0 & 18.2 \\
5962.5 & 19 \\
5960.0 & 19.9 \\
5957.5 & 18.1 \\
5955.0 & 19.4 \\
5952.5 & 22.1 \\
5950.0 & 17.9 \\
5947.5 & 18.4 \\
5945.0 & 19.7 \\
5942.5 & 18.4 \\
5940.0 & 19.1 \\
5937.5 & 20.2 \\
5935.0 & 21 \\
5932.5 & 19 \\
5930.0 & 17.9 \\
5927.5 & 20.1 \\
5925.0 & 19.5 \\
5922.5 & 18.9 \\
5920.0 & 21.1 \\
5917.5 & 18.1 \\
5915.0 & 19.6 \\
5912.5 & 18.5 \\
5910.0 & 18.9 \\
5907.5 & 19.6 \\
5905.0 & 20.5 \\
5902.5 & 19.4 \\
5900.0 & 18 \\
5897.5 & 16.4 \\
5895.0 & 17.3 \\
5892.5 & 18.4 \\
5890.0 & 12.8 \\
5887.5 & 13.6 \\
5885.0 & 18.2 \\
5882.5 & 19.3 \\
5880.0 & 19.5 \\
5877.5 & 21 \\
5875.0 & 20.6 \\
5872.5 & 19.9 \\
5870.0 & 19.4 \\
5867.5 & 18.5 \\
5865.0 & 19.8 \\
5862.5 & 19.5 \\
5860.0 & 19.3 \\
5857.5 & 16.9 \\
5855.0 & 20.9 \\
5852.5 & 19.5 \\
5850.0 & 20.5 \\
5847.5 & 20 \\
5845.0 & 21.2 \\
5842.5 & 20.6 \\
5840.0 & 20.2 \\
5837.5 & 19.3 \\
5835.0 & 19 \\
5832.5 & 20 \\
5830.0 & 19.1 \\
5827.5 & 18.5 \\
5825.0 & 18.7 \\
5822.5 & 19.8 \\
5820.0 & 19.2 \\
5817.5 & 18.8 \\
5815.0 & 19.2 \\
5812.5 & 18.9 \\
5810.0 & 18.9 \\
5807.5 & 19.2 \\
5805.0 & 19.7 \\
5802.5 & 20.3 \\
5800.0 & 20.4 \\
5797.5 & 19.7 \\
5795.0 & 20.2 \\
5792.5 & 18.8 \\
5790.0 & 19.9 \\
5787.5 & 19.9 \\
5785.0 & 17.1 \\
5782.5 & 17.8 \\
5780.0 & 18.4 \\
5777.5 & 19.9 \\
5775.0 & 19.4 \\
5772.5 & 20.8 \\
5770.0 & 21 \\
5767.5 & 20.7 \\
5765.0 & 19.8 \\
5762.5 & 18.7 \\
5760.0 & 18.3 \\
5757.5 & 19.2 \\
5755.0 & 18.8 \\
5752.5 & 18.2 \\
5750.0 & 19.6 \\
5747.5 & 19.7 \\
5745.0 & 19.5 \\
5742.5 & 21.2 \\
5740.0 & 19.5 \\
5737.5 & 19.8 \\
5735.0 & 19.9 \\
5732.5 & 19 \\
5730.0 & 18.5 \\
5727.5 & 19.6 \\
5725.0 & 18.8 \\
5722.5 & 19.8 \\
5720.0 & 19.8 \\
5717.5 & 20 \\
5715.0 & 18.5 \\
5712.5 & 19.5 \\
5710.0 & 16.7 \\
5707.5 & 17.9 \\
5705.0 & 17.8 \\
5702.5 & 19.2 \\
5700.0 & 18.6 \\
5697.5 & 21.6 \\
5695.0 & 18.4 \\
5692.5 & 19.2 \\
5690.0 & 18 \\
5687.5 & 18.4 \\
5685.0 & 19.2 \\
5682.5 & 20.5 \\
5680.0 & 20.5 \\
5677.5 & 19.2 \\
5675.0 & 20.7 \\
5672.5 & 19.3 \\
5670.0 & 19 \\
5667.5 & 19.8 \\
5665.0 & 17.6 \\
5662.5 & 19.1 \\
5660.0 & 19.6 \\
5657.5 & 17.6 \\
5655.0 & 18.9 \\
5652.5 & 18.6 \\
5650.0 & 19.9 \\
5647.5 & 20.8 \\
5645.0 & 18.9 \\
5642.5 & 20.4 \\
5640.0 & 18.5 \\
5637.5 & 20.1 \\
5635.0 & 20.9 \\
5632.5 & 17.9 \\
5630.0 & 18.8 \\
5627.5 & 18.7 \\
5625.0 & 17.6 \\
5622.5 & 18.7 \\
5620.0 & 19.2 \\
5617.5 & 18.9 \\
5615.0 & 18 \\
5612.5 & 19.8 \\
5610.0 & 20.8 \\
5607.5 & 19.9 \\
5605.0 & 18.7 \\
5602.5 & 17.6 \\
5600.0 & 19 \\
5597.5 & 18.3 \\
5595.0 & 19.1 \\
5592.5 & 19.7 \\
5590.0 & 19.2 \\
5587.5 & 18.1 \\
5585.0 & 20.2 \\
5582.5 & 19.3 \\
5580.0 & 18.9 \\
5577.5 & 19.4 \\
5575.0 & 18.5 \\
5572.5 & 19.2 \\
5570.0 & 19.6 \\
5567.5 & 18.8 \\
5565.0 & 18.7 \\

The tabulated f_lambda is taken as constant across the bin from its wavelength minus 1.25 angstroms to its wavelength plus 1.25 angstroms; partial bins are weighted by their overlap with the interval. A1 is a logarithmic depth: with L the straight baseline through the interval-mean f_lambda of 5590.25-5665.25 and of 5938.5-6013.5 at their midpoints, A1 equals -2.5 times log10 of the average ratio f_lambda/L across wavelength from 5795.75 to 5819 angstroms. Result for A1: -0.02 mag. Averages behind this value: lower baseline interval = 19.1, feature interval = 19.5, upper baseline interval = 19.1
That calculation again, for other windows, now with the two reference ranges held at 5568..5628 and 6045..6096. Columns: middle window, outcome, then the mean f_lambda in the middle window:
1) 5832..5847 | -0.05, 20.1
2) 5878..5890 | 0.10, 17.4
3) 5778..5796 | 0.01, 18.9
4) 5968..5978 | 0.05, 18.2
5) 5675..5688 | -0.04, 19.7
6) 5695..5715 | 0.02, 18.7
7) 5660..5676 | -0.01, 19.3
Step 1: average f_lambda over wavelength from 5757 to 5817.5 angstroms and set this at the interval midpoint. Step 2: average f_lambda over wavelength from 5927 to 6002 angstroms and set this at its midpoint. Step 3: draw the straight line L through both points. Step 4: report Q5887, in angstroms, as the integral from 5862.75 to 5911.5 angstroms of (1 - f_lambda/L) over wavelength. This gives 1.9 angstroms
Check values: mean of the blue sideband 19.4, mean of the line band 18.5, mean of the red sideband 19.1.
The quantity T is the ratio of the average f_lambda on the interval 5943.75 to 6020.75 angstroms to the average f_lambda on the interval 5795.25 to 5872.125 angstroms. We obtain 0.98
